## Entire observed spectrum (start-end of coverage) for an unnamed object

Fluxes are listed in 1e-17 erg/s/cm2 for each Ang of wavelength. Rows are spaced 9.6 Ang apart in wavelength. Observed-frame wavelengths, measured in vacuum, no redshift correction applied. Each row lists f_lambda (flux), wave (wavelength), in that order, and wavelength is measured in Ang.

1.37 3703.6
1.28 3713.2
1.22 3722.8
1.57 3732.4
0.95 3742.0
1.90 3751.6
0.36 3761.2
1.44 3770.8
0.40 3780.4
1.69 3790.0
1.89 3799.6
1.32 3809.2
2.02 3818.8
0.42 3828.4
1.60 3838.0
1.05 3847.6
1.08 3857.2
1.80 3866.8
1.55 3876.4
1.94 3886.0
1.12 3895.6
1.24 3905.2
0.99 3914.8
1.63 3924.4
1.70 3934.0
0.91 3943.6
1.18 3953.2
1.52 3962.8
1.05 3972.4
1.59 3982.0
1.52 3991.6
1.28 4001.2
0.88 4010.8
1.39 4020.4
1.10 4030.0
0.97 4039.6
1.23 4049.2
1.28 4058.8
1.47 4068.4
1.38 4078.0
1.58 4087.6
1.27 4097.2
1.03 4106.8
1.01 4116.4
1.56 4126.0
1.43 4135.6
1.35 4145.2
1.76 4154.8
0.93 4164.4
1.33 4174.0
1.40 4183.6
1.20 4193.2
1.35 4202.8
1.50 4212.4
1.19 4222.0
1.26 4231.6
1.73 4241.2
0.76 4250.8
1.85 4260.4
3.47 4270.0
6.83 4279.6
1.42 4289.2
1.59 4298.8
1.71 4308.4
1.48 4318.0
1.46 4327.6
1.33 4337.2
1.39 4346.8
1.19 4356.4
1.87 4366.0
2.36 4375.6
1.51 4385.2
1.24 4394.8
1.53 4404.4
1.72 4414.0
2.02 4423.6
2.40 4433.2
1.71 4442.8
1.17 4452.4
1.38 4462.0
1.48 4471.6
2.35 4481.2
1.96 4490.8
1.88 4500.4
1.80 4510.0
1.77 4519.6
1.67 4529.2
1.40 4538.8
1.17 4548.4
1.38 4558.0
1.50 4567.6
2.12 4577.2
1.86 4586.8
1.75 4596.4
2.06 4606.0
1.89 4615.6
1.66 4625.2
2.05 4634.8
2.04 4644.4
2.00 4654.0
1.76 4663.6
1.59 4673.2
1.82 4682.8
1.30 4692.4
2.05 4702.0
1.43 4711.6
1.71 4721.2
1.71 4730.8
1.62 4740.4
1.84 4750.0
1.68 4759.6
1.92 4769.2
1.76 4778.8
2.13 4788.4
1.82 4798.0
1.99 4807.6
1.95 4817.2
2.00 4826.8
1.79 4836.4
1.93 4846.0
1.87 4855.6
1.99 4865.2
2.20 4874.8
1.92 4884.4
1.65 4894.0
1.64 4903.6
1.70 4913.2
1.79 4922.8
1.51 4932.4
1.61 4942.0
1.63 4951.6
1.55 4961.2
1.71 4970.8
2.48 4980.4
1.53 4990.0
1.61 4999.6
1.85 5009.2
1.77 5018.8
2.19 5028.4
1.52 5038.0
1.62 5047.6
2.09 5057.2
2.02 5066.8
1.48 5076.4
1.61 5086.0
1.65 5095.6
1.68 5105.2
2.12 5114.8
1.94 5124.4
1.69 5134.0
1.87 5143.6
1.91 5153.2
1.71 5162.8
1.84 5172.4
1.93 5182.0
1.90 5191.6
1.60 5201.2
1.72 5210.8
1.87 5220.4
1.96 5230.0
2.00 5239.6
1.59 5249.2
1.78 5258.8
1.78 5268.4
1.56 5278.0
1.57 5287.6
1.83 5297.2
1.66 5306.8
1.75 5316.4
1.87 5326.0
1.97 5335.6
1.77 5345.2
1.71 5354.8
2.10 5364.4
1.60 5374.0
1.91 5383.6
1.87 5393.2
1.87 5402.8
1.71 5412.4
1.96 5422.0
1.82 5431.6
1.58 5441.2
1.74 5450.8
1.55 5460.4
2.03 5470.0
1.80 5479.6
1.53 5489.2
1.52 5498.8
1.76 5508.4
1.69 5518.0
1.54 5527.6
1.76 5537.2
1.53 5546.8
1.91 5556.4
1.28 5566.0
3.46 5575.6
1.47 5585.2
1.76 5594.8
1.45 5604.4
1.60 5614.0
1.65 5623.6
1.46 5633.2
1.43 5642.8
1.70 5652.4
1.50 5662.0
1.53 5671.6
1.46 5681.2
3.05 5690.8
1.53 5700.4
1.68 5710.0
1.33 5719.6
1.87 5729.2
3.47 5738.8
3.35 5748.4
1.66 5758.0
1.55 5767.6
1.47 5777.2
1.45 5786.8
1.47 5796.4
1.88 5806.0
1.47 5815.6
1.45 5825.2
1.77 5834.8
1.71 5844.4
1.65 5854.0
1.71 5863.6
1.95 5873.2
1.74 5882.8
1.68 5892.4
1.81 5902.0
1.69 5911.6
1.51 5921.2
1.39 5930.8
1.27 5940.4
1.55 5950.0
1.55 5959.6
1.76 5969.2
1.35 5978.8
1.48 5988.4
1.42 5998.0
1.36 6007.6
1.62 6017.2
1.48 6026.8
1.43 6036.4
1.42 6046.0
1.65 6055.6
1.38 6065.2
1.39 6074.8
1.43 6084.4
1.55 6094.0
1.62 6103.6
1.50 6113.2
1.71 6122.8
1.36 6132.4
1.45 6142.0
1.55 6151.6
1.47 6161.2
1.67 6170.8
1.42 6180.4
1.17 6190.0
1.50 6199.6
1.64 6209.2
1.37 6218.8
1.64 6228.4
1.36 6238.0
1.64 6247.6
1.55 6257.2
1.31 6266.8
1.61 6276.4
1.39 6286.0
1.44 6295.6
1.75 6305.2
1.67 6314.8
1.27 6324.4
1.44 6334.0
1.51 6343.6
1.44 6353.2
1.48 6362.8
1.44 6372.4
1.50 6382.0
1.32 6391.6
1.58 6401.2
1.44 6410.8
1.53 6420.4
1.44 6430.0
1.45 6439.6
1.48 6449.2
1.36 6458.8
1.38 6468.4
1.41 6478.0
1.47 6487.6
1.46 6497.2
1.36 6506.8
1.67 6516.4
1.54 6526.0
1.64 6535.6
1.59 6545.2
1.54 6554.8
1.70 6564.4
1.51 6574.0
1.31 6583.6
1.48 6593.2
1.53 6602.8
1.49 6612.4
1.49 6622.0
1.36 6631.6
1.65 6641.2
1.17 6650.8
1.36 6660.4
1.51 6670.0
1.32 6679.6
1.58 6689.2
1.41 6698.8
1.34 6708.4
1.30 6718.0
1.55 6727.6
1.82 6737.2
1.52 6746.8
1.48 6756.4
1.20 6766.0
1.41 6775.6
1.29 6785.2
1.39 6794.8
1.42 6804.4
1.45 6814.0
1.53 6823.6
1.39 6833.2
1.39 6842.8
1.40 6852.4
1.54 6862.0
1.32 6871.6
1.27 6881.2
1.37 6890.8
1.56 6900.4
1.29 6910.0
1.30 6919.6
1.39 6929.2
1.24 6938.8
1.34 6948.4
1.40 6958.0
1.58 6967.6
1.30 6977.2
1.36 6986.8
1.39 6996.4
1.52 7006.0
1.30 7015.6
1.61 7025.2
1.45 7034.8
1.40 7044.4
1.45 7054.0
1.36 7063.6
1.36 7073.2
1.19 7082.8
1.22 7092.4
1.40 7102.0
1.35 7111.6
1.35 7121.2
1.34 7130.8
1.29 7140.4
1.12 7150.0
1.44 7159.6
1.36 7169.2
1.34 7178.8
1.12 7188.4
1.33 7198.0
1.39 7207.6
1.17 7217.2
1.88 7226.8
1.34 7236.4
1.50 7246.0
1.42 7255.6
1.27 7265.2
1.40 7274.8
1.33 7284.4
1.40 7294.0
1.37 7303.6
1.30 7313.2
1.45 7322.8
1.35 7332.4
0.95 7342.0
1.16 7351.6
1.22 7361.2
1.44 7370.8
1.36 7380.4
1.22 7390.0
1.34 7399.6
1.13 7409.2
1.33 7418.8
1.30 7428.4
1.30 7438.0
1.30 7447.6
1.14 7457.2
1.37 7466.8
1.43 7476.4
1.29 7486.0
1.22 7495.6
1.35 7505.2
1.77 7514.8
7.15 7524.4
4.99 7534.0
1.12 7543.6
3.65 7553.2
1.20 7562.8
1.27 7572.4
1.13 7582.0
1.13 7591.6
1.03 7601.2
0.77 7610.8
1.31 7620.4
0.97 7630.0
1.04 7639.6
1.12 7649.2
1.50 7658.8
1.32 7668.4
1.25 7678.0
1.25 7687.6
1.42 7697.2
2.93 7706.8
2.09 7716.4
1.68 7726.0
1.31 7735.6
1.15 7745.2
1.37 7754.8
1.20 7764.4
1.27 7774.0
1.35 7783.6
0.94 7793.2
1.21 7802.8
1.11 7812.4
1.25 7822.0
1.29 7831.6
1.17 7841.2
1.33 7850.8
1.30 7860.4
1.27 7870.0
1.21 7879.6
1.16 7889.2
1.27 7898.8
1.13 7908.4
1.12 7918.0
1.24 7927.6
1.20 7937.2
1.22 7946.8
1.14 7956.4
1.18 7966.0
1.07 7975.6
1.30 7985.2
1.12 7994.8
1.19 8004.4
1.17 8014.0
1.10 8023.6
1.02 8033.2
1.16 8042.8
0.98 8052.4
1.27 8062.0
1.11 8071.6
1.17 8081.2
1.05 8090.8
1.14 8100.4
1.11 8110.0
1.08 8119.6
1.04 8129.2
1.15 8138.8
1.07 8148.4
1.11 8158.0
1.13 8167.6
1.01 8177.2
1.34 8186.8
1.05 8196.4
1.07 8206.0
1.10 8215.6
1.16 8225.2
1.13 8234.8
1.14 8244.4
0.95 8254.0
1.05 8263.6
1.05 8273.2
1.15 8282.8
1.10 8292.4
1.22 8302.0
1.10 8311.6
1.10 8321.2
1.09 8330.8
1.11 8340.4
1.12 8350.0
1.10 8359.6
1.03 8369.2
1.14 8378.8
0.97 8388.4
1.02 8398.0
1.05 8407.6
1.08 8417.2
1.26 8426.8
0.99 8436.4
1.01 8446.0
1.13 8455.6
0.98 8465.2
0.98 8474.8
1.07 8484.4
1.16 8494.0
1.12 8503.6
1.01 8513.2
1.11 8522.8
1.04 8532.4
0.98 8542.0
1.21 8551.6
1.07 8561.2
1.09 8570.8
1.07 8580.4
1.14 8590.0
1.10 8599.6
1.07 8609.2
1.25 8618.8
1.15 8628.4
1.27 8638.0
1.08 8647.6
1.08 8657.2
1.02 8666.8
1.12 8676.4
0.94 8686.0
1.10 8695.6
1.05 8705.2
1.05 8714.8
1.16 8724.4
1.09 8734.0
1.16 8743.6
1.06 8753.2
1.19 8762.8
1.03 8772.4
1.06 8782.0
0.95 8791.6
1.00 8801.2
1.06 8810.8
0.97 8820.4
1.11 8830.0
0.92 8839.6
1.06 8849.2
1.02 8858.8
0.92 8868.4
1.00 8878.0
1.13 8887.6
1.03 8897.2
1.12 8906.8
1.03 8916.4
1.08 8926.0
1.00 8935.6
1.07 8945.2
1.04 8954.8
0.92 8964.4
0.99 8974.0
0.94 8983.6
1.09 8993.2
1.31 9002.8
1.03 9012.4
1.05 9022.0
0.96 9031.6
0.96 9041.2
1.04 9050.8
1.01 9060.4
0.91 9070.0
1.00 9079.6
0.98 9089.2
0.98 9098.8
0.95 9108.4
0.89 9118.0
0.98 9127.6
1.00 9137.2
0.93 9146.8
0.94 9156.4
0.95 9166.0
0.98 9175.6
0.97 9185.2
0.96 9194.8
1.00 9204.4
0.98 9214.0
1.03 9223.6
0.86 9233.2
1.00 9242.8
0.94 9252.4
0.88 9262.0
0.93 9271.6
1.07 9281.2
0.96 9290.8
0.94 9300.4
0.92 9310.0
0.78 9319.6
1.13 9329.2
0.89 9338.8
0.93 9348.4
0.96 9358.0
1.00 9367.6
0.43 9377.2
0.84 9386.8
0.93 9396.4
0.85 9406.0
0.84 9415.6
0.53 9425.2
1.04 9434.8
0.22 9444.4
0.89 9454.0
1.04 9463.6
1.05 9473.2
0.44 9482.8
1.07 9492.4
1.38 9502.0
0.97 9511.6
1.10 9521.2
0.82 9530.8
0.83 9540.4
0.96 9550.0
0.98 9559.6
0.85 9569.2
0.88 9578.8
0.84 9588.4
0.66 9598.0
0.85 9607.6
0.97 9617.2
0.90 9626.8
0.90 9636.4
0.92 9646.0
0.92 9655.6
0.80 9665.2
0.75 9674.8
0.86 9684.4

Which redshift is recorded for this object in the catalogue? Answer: 0.147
